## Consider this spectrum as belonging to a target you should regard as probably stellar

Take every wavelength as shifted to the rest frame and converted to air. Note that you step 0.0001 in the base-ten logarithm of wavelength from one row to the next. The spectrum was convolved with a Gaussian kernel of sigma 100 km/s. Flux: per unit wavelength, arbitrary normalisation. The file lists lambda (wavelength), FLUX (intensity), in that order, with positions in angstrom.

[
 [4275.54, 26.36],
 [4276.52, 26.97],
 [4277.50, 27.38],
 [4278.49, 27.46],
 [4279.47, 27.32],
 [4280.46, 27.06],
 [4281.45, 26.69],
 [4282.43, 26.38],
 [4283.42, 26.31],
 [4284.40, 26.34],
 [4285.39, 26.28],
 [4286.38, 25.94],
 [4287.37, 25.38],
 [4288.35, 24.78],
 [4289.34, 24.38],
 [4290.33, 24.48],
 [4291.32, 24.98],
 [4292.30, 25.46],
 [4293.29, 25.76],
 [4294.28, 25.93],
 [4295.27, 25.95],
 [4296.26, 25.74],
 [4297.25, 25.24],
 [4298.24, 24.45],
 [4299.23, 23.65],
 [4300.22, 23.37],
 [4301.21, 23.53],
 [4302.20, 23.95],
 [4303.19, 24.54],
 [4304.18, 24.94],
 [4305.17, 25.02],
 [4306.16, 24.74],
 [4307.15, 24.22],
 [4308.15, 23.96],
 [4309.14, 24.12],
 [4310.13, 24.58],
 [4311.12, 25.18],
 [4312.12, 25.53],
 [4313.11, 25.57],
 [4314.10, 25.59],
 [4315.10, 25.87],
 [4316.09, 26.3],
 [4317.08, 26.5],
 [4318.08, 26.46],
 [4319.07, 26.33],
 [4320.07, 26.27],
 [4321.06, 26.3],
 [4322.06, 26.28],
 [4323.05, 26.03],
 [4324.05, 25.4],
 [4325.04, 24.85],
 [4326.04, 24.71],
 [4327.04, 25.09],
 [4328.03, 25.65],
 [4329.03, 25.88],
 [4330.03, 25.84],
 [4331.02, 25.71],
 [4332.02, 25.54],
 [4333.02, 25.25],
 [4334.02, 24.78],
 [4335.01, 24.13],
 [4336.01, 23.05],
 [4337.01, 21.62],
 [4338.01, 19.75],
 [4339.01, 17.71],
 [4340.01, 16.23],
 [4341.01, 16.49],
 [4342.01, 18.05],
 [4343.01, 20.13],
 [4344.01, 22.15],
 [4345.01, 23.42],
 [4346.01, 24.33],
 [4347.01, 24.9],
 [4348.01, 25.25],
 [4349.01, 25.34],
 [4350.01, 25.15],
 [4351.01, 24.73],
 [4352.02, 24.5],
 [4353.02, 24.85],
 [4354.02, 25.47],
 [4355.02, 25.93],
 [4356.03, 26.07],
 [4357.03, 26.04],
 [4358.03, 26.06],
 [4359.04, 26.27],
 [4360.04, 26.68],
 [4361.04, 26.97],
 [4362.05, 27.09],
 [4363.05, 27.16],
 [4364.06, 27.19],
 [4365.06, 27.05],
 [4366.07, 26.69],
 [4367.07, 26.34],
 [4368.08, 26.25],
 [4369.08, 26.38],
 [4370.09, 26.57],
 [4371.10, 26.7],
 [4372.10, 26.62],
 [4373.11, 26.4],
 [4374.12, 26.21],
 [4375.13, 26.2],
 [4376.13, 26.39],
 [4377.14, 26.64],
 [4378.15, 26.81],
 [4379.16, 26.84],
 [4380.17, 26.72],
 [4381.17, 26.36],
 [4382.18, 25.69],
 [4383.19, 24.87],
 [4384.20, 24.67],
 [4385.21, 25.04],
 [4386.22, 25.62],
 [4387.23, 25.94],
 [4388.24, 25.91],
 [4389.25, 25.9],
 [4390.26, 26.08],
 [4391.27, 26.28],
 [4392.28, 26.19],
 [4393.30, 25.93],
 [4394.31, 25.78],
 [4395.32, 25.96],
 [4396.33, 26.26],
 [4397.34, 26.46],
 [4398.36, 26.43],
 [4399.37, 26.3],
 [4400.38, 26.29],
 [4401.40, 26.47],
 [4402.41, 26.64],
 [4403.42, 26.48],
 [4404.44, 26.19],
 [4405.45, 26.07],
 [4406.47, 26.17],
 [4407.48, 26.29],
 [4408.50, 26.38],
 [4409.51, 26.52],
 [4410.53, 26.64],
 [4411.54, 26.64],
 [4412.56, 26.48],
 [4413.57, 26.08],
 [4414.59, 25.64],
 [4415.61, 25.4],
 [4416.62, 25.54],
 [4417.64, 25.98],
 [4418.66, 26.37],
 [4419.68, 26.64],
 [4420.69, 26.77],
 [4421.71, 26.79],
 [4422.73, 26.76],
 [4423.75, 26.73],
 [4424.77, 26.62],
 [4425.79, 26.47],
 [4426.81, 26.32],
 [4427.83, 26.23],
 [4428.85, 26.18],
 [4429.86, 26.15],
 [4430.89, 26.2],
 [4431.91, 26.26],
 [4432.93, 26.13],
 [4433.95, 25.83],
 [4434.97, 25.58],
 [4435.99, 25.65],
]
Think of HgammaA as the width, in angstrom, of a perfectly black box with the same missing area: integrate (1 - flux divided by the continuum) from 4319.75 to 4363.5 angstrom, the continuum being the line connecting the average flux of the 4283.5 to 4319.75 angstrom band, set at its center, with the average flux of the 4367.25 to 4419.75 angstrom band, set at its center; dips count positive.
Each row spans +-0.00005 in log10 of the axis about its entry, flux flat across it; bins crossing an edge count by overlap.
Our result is 2.25 angstrom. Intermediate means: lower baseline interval 25.2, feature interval 24.3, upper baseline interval 26.2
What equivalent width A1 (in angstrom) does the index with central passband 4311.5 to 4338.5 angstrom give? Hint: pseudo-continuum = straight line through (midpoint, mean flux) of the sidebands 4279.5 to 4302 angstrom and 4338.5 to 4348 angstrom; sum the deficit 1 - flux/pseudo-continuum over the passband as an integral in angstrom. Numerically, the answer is -3.52 angstrom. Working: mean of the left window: 25.4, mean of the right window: 20.6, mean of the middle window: 25.2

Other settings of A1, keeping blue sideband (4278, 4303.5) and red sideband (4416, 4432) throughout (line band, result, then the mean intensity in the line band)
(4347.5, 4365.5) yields -0.1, 26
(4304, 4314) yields 0.3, 24.8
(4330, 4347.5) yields 2.5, 22.1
